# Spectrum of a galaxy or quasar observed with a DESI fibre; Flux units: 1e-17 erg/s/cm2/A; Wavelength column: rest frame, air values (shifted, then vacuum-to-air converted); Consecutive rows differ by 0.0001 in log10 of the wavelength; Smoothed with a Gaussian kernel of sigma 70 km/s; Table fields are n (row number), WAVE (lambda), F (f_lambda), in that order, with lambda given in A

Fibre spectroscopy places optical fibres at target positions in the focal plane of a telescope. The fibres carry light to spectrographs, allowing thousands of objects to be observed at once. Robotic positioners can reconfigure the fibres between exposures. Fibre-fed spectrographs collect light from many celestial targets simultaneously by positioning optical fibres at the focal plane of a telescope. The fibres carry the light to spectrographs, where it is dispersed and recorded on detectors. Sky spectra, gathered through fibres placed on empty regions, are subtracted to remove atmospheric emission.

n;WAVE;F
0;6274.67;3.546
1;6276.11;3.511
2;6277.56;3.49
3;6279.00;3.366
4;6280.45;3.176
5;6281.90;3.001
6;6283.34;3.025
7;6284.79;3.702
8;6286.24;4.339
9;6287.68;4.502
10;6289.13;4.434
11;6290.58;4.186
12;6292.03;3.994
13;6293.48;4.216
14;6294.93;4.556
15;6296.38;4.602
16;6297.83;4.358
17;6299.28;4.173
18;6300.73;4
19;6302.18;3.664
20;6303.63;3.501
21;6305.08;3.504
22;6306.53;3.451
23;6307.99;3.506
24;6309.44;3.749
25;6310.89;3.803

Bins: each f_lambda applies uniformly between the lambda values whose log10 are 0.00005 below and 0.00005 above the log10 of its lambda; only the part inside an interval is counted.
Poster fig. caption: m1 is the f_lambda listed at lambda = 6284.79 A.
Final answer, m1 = 3.702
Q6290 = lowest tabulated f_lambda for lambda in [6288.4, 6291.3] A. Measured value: 4.186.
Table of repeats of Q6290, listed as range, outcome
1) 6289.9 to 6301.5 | 3.994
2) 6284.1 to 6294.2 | 3.702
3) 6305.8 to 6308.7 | 3.451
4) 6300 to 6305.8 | 3.501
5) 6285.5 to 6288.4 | 4.339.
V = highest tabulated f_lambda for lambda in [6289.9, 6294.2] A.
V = 4.216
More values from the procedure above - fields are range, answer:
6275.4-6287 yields 4.339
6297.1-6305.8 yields 4.358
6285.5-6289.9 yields 4.502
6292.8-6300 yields 4.602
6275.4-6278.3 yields 3.511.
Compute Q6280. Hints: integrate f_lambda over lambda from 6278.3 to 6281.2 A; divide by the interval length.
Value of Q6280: 3.26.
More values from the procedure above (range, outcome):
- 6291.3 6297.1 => 4.34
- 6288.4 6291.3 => 4.3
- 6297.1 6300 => 4.27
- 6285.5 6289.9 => 4.42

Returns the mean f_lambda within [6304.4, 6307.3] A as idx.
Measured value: 3.47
